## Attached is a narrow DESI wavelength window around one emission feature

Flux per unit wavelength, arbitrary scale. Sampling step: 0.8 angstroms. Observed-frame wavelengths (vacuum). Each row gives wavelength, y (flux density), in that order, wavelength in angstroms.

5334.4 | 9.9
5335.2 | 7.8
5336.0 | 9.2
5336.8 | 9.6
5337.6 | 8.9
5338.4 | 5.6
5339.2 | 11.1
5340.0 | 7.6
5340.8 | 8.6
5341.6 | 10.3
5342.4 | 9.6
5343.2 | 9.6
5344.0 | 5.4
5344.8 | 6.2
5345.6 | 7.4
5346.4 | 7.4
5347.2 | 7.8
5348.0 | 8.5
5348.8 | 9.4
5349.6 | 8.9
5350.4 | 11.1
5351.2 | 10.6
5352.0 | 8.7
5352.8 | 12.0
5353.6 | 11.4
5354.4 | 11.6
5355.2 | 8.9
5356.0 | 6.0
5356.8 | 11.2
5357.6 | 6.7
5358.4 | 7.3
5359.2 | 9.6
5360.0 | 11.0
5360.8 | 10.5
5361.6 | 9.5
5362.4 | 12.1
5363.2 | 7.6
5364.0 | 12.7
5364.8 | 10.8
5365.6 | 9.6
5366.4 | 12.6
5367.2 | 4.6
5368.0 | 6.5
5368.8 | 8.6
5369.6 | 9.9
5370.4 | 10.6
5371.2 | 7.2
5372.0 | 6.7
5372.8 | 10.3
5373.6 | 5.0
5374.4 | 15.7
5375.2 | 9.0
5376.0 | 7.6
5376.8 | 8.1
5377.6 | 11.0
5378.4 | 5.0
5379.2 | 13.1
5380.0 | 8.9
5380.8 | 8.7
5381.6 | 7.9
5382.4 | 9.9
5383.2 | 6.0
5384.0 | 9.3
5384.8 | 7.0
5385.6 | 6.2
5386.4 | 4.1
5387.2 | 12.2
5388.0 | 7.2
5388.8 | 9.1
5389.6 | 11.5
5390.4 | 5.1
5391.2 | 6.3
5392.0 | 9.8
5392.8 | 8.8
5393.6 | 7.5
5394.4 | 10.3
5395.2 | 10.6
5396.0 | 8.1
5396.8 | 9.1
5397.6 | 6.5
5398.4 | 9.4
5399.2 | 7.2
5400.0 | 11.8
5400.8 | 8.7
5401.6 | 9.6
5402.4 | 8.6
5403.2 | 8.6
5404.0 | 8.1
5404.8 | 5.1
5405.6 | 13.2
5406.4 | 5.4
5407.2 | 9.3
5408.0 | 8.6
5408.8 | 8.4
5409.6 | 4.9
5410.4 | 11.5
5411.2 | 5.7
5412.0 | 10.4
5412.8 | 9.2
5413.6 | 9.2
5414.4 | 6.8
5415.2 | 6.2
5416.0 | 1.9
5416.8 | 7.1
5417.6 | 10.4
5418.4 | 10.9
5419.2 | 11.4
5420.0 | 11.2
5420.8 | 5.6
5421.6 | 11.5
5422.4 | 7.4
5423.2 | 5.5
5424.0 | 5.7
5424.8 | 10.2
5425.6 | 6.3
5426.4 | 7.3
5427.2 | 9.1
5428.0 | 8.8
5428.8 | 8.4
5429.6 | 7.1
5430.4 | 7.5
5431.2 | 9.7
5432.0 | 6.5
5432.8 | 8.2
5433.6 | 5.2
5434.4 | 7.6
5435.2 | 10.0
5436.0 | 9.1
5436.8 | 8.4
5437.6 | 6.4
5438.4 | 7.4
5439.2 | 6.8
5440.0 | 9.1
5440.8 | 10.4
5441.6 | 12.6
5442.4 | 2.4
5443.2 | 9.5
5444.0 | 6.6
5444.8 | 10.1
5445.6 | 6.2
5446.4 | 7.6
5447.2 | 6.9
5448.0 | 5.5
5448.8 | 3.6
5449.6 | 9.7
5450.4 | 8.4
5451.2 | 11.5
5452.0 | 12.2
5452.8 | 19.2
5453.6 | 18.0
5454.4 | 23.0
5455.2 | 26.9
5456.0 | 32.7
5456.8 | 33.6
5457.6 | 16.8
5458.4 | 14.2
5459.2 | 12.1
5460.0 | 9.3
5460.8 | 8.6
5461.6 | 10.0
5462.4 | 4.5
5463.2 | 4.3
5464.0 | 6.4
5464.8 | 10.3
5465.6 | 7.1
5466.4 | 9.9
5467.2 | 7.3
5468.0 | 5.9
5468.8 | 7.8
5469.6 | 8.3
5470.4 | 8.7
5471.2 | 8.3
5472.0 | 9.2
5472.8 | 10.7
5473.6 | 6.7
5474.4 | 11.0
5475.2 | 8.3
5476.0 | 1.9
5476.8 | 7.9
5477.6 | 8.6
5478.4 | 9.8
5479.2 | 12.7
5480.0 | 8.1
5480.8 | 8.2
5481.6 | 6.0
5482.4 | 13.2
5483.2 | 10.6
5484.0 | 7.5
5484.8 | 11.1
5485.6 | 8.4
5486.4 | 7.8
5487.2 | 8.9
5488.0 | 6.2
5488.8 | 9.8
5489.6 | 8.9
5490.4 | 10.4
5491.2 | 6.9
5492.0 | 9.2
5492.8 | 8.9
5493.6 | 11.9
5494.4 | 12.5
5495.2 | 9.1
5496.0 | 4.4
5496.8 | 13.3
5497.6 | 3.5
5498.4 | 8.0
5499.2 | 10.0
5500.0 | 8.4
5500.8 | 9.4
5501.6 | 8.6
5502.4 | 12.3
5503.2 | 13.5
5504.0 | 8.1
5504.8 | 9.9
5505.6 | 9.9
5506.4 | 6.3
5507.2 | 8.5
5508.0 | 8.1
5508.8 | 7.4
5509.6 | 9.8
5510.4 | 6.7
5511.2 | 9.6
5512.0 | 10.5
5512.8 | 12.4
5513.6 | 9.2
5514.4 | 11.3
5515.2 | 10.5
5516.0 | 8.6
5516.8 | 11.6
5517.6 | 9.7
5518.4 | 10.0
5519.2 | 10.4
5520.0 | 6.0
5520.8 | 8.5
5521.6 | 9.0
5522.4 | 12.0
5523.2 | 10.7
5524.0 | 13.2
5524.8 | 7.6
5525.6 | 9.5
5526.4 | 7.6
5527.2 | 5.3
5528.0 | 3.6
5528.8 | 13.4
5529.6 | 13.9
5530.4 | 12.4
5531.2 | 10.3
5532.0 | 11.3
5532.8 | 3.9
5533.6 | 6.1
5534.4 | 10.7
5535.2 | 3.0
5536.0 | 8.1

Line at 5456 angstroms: H-gamma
